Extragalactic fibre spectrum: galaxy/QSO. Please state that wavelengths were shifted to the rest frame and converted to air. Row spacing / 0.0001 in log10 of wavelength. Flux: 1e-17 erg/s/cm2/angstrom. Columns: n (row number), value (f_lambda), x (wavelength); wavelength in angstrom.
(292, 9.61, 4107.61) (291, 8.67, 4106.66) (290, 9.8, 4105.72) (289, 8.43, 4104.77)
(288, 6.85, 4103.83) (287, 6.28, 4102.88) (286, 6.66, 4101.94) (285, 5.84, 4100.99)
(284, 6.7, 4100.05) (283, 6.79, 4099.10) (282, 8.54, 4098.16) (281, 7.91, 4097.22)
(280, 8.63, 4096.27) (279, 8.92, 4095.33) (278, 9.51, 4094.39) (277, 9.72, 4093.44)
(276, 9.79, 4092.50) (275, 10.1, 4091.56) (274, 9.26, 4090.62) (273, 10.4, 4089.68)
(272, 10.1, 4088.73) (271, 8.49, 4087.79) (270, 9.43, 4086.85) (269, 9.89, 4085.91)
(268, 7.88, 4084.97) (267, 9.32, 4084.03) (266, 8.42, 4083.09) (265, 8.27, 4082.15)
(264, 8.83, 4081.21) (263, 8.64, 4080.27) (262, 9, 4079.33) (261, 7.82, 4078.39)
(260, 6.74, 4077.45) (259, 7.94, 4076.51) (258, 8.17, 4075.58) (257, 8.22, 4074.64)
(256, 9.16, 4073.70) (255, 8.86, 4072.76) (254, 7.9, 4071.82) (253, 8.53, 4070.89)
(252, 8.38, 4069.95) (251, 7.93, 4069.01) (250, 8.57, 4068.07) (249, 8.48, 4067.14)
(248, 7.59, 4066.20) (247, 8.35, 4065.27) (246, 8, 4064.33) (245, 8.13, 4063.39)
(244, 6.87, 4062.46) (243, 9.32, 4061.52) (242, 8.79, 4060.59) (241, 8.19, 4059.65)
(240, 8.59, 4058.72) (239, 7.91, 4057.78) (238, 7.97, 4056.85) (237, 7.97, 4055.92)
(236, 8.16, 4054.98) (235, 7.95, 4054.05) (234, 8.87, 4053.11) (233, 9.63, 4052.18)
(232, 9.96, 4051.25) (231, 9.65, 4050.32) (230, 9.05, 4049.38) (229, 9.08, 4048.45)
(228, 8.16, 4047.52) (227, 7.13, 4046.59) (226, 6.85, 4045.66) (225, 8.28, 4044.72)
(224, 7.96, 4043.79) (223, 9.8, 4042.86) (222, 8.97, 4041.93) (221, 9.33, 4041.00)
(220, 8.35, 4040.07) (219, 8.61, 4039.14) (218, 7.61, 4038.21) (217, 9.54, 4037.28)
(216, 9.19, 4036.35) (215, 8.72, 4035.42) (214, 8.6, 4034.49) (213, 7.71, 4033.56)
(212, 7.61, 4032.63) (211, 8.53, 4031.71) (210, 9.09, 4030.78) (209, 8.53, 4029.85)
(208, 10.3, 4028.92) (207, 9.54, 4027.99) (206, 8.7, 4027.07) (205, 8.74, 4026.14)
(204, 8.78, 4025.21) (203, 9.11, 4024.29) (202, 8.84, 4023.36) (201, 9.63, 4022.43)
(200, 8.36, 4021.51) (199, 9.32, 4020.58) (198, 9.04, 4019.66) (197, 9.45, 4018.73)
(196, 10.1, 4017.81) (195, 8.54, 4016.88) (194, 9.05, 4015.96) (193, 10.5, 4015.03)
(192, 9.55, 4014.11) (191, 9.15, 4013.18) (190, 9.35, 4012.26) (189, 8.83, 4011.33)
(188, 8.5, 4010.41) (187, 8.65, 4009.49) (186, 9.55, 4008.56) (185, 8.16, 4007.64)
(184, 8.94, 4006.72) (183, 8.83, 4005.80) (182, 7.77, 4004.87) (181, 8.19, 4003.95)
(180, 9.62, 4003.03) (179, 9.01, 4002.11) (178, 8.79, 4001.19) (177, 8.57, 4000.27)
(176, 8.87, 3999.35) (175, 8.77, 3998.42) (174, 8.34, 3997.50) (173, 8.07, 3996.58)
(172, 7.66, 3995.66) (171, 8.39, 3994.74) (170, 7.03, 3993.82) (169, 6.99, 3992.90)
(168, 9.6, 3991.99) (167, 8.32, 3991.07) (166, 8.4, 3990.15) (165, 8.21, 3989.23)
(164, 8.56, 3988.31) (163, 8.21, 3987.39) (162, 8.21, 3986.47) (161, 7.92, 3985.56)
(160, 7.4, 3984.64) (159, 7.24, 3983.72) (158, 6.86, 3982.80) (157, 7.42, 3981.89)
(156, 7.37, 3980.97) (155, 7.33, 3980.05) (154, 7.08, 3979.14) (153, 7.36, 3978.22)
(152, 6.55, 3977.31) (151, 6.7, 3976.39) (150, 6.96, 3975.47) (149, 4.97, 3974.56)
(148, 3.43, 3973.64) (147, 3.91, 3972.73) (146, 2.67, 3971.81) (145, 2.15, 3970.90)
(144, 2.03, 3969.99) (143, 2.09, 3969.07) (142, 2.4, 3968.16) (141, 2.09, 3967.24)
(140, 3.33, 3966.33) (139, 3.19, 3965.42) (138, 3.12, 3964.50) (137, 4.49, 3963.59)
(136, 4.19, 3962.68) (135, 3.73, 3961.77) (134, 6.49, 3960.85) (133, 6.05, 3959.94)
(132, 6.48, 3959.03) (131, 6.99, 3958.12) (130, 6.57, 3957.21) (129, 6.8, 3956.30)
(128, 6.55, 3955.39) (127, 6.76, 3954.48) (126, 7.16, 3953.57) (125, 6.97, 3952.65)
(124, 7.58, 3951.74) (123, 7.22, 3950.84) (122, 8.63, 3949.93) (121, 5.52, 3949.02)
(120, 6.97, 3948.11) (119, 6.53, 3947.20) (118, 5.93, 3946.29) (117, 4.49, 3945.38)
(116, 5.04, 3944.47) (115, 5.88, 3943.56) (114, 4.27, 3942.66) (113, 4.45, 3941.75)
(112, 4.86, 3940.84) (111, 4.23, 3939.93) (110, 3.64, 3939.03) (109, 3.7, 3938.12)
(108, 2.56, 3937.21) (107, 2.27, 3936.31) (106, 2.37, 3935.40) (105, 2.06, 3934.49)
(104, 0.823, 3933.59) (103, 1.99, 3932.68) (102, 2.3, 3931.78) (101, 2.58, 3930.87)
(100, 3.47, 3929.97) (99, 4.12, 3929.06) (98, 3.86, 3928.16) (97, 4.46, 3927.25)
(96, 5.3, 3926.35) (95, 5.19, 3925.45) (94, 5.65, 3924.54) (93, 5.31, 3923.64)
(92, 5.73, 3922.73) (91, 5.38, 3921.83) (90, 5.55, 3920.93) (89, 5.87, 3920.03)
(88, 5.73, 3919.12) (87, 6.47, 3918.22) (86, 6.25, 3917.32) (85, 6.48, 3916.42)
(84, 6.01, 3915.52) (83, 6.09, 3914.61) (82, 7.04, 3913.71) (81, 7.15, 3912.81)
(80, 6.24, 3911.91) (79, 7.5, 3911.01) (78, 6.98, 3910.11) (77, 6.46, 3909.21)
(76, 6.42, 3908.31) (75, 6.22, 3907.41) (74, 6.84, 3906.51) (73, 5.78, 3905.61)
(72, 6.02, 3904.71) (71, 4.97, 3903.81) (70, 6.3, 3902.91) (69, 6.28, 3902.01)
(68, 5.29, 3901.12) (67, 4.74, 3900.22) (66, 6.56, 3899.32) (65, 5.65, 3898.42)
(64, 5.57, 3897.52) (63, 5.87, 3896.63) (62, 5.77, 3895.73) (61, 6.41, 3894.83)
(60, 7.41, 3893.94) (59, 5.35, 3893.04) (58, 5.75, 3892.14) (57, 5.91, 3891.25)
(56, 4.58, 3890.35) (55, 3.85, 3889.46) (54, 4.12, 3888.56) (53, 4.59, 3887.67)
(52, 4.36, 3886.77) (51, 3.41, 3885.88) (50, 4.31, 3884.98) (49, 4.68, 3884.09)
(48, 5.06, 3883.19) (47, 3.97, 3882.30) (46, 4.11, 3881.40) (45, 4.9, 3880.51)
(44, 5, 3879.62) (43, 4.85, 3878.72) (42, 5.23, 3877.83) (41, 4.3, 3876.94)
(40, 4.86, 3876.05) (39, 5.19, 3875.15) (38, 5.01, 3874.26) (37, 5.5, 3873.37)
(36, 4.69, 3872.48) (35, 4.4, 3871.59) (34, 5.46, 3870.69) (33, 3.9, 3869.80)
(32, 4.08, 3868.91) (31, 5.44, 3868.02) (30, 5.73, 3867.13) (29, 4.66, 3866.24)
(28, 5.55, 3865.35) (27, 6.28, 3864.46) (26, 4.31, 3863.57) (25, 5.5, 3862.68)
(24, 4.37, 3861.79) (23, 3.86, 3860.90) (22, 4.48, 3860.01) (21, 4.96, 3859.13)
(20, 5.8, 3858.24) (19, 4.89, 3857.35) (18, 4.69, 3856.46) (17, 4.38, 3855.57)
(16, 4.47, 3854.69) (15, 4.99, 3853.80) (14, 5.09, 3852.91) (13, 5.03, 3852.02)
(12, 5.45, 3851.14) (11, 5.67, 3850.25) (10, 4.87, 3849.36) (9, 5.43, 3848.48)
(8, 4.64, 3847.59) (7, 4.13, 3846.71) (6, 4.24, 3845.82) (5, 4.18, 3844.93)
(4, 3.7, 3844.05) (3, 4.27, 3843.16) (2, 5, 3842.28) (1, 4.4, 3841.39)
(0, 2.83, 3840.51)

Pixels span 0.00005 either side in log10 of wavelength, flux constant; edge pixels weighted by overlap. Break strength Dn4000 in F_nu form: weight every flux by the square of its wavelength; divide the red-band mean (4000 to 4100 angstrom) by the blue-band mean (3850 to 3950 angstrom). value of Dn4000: 1.9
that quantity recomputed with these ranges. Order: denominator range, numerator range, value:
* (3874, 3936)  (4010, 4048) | 1.82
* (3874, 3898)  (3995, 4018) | 1.89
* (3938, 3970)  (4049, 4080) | 1.69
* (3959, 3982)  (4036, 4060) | 1.90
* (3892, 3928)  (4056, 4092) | 1.55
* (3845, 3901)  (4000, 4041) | 1.93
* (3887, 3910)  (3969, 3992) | 1.17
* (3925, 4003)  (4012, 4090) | 1.58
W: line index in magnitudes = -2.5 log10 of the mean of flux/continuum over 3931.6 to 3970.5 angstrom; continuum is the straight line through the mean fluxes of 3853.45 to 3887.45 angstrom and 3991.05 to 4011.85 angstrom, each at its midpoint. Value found 0.45 mag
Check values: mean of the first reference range 4.78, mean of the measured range 4.68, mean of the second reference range 8.51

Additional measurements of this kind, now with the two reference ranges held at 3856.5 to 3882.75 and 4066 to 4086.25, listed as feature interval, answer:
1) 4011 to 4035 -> -0.205 mag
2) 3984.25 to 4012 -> -0.191 mag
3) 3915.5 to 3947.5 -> 0.310 mag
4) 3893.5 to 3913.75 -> -0.144 mag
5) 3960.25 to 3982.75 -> 0.379 mag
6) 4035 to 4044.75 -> -0.133 mag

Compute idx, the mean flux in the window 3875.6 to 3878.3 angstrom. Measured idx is 4.81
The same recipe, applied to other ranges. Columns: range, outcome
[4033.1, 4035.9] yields 8.34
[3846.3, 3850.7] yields 4.96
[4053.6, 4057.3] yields 8.02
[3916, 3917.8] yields 6.38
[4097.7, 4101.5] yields 6.95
